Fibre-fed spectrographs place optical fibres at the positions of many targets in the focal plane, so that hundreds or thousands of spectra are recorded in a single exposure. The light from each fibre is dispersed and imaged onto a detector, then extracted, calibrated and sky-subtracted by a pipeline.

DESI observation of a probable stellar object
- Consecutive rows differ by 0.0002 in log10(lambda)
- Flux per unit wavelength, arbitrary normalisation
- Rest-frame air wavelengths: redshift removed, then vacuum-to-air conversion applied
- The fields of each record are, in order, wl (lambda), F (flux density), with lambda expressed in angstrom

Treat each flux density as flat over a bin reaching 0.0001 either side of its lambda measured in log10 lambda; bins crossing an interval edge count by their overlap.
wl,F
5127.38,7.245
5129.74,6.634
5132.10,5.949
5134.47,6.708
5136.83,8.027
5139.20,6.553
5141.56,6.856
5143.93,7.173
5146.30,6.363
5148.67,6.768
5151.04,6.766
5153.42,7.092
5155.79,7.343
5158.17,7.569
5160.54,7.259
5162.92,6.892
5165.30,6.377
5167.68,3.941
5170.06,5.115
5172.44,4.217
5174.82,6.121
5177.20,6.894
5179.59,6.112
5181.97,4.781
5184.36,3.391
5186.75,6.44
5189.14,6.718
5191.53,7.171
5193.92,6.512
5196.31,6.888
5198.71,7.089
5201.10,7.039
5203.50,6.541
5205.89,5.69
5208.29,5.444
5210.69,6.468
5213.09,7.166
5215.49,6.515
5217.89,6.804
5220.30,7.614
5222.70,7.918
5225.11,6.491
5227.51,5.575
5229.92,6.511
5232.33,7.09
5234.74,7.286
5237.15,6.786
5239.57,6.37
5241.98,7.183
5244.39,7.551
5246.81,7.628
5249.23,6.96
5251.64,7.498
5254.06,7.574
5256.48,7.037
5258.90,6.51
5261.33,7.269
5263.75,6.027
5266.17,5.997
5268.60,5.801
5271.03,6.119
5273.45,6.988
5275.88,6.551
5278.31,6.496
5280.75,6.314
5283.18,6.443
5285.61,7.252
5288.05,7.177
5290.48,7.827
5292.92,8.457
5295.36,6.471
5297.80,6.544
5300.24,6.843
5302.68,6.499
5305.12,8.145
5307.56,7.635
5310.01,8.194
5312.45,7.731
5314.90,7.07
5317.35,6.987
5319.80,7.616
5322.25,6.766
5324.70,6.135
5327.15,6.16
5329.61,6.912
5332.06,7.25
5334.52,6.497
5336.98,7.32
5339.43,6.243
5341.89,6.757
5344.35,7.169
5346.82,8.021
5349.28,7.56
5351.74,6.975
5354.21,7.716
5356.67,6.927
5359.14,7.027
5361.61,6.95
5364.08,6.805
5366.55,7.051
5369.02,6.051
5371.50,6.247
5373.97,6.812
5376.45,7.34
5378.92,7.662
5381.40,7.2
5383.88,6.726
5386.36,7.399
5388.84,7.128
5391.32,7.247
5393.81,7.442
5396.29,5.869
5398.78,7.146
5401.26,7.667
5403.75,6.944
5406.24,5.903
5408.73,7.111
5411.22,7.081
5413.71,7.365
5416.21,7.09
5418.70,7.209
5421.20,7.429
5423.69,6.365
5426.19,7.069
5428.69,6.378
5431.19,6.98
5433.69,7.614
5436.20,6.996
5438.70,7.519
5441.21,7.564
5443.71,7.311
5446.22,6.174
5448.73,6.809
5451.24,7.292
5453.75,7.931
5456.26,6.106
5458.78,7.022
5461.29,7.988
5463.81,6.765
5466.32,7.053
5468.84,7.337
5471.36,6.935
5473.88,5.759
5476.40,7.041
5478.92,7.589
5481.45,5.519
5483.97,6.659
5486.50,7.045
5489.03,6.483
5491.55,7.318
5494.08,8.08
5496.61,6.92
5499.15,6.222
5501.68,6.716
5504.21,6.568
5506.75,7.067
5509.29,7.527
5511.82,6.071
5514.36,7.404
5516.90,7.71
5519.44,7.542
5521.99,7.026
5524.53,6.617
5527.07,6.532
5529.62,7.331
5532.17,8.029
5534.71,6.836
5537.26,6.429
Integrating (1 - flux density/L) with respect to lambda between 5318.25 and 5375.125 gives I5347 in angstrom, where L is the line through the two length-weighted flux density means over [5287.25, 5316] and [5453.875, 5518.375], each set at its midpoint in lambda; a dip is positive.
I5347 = 2.9 angstrom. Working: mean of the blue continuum 7.39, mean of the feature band 6.91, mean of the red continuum 6.94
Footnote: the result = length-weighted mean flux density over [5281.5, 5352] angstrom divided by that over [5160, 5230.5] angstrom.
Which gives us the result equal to 1.14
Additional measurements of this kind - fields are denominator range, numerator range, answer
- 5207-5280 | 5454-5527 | 1.03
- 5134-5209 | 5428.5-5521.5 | 1.10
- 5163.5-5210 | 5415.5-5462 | 1.19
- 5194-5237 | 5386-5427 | 1.05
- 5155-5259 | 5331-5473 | 1.08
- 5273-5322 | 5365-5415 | 0.97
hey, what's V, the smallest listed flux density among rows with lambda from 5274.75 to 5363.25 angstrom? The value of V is 6.135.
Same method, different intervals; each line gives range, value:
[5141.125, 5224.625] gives 3.391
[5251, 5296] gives 5.801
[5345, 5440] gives 5.869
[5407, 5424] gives 6.365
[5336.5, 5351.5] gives 6.243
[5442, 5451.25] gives 6.174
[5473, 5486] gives 5.519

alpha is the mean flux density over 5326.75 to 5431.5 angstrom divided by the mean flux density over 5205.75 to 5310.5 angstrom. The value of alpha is 1.02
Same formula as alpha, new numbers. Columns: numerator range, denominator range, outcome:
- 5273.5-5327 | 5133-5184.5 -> 1.12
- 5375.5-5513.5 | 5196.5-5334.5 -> 1.02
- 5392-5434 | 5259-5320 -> 1.00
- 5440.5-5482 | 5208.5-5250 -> 1.01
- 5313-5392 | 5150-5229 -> 1.10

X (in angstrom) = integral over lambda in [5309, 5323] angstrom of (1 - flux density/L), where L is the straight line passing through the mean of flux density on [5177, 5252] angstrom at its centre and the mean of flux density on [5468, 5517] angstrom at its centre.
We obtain -1.4 angstrom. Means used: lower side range 6.62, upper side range 6.88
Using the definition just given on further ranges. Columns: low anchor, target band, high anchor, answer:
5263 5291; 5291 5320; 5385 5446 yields -3.0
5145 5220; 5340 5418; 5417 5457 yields -1.7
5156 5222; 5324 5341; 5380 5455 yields 0.3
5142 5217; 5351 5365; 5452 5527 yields -0.8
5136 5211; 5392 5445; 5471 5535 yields -2.0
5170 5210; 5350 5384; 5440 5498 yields -1.7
